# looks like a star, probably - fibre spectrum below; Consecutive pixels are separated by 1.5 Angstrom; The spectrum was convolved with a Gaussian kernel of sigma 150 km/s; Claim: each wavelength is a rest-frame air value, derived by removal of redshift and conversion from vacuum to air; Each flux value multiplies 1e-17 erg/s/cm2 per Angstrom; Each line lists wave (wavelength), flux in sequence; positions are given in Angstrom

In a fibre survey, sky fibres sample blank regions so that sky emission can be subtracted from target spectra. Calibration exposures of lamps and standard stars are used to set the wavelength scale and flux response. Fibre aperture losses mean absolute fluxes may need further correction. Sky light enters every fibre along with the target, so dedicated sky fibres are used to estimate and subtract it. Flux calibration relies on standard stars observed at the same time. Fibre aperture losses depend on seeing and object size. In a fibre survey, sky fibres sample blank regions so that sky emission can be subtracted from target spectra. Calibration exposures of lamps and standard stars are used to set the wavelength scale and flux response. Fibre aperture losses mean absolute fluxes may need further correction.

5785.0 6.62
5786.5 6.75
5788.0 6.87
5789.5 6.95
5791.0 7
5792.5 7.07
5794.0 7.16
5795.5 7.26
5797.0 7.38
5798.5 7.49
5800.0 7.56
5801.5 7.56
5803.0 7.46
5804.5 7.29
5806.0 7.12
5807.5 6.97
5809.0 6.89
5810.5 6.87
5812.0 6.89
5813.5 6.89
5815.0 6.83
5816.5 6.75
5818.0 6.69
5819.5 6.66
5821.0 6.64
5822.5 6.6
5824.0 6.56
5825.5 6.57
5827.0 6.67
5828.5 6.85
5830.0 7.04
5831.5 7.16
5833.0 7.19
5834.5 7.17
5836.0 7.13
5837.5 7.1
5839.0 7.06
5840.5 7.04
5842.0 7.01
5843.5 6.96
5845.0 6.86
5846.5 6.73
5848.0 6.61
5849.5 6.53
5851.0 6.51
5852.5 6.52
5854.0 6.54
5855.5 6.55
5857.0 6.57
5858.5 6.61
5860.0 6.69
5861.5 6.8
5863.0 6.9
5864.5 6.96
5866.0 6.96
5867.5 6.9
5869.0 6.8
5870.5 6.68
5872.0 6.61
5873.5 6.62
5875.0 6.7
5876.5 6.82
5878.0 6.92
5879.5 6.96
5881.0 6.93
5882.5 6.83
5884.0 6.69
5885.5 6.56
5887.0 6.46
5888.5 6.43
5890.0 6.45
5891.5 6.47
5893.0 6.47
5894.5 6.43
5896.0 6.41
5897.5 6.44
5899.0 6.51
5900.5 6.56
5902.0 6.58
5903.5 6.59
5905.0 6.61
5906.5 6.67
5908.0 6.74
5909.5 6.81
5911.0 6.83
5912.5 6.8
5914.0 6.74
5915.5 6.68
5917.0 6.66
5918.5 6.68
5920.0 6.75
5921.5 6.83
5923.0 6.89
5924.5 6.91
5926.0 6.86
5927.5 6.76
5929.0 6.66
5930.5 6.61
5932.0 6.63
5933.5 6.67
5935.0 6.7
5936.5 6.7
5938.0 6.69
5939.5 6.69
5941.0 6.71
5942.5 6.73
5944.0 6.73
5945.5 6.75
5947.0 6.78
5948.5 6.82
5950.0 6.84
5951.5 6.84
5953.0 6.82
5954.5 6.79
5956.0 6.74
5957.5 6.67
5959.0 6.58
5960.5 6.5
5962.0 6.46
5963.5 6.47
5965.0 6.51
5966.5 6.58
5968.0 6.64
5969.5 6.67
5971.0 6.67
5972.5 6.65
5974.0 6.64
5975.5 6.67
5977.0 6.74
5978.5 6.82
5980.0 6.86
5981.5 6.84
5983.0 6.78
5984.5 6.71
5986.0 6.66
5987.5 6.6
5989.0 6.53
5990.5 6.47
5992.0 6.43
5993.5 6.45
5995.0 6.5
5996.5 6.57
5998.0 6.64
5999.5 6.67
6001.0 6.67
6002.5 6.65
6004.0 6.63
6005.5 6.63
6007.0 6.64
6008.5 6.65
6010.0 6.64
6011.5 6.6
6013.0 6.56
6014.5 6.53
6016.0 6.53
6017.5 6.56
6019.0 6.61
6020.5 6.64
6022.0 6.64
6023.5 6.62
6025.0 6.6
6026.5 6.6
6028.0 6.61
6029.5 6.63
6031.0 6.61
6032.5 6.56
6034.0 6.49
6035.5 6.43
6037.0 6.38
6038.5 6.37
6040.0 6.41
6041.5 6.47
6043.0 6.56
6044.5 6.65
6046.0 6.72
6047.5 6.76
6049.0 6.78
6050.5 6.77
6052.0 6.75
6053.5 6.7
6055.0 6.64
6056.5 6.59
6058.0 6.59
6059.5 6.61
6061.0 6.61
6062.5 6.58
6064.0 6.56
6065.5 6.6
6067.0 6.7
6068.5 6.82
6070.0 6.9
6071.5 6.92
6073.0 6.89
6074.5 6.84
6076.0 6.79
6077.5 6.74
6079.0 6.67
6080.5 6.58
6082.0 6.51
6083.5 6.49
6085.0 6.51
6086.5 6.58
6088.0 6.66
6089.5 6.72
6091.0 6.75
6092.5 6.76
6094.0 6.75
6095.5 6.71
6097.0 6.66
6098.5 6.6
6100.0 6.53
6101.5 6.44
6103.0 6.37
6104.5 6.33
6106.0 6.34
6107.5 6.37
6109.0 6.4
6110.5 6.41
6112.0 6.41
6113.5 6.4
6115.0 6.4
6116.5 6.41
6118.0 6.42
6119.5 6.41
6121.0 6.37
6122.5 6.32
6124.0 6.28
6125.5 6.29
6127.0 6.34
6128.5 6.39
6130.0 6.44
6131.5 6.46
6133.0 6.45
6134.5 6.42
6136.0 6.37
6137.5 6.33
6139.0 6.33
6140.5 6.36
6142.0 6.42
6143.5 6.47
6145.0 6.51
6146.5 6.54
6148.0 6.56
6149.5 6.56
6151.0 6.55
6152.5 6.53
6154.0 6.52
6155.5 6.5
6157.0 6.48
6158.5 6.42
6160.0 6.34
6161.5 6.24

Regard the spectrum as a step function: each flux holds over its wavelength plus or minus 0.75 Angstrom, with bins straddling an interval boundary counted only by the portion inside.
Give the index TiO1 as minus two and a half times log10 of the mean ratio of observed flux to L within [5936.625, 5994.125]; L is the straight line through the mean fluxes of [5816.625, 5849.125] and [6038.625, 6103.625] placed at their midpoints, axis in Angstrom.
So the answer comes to 0.01 mag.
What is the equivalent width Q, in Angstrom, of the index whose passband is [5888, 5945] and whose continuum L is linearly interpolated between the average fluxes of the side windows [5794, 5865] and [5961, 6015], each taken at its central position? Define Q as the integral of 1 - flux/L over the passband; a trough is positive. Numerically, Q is 0.77 Angstrom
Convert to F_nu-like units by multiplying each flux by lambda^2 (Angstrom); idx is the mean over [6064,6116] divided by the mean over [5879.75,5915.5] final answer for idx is 1.06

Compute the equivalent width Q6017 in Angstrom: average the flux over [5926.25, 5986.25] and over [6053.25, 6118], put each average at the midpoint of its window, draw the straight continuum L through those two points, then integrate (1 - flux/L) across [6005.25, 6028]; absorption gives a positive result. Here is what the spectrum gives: 0.2 Angstrom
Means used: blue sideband 6.7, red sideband 6.6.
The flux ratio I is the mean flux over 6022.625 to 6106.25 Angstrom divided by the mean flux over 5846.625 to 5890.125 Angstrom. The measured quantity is 0.99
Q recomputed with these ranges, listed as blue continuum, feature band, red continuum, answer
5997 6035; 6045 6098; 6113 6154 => -1.4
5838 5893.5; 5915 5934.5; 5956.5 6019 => -0.2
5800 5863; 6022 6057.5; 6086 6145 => -0.2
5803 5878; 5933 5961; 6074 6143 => -0.1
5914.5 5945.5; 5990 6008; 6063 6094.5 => 0.4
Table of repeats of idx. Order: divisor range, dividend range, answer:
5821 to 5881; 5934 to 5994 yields 1.02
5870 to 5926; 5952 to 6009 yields 1.02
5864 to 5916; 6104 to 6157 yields 1.04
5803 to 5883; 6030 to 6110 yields 1.04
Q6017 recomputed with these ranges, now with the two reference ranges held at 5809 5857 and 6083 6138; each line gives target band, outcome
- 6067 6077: -0.51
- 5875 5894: 0.23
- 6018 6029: -0.07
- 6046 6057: -0.30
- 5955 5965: 0.12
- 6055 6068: -0.17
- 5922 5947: -0.18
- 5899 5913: 0.09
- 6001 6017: -0.04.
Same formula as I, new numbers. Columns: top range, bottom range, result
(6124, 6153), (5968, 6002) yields 0.97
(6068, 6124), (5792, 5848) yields 0.94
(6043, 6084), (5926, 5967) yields 1.00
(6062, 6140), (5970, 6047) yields 0.99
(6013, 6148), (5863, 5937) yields 0.98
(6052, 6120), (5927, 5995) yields 0.99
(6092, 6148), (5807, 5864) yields 0.95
